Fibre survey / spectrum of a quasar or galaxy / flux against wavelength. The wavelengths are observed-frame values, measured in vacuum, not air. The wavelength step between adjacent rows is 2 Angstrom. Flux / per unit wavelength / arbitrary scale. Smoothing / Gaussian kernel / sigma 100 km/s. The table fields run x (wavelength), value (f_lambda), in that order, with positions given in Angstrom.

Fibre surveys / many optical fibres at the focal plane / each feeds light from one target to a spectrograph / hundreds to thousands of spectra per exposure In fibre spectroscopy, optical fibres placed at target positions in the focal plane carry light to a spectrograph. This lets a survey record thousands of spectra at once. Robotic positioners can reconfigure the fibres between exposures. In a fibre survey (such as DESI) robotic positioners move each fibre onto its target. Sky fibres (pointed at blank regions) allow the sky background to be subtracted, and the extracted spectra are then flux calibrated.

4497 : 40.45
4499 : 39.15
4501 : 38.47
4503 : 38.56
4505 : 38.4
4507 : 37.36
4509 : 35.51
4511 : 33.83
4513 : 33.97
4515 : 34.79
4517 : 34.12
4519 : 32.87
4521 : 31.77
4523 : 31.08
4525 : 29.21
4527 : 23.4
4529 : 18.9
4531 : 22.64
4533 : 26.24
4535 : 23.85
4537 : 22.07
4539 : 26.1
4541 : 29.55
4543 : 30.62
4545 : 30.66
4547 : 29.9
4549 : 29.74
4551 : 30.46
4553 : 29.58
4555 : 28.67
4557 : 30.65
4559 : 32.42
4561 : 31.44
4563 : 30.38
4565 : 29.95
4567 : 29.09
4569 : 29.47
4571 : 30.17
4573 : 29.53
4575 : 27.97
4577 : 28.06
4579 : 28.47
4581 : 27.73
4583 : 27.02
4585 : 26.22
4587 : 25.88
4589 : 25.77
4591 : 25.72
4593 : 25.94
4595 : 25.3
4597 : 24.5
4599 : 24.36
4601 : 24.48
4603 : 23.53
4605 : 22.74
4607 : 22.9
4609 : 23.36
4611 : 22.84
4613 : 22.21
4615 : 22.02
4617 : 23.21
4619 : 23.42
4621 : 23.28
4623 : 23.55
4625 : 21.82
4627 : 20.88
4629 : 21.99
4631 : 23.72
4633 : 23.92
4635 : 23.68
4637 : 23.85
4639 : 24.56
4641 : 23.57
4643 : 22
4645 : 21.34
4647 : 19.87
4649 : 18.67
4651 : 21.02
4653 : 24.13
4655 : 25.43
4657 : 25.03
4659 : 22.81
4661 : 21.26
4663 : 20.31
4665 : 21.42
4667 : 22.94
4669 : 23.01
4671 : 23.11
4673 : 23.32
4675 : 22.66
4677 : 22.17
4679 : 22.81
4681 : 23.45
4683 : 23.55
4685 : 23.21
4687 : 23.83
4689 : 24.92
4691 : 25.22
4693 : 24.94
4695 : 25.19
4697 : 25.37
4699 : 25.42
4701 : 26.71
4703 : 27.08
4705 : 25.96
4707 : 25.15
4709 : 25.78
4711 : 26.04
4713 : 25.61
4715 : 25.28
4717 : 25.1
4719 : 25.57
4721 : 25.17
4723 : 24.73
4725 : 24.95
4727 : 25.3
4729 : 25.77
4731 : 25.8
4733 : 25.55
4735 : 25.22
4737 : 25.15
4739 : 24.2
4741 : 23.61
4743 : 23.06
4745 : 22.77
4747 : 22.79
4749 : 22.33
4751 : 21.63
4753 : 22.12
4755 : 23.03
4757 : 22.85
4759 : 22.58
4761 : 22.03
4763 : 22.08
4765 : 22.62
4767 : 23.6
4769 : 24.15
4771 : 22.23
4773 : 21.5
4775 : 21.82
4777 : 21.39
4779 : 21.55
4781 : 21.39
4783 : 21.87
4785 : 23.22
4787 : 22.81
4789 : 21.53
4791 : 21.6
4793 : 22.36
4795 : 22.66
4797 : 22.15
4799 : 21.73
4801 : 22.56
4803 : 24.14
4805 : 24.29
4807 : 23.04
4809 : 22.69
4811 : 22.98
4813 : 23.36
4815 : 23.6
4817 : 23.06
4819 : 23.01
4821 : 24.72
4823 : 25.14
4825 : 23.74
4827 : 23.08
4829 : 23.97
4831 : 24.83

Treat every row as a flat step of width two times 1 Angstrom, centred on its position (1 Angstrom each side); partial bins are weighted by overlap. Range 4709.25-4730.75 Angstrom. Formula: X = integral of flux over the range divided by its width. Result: 25.4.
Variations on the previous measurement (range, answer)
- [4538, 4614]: 27.5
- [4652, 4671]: 22.9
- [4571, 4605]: 26.3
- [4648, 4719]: 24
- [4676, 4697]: 24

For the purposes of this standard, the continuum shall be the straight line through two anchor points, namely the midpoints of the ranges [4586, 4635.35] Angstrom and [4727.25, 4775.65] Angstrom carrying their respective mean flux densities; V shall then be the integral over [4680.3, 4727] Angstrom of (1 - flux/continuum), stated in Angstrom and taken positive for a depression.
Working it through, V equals -3.5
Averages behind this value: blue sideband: 23.6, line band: 25.2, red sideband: 23.3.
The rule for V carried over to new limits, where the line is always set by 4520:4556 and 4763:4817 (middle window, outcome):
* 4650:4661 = 0.8 Angstrom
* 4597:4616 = 2.1 Angstrom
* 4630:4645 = 1.2 Angstrom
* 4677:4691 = 0.6 Angstrom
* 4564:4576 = -1.1 Angstrom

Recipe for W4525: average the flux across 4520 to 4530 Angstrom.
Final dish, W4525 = 26.9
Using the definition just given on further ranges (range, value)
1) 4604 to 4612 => 23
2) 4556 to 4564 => 31.2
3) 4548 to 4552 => 30.1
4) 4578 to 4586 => 27.4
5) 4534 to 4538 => 23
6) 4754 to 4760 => 22.8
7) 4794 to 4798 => 22.4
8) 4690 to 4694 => 25.1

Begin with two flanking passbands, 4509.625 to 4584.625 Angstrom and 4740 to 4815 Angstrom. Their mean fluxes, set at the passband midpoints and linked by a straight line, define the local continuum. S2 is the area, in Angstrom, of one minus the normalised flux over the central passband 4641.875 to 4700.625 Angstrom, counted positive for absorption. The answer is 5.6 Angstrom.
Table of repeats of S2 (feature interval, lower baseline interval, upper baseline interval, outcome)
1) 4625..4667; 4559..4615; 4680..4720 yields 5.44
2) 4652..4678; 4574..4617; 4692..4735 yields 2.51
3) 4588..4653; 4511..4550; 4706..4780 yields 8.44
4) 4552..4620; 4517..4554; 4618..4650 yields -3.85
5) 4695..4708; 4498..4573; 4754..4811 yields -0.37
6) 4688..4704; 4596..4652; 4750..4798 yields -2.18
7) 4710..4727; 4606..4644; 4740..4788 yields -2.01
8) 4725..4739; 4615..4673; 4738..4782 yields -1.73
